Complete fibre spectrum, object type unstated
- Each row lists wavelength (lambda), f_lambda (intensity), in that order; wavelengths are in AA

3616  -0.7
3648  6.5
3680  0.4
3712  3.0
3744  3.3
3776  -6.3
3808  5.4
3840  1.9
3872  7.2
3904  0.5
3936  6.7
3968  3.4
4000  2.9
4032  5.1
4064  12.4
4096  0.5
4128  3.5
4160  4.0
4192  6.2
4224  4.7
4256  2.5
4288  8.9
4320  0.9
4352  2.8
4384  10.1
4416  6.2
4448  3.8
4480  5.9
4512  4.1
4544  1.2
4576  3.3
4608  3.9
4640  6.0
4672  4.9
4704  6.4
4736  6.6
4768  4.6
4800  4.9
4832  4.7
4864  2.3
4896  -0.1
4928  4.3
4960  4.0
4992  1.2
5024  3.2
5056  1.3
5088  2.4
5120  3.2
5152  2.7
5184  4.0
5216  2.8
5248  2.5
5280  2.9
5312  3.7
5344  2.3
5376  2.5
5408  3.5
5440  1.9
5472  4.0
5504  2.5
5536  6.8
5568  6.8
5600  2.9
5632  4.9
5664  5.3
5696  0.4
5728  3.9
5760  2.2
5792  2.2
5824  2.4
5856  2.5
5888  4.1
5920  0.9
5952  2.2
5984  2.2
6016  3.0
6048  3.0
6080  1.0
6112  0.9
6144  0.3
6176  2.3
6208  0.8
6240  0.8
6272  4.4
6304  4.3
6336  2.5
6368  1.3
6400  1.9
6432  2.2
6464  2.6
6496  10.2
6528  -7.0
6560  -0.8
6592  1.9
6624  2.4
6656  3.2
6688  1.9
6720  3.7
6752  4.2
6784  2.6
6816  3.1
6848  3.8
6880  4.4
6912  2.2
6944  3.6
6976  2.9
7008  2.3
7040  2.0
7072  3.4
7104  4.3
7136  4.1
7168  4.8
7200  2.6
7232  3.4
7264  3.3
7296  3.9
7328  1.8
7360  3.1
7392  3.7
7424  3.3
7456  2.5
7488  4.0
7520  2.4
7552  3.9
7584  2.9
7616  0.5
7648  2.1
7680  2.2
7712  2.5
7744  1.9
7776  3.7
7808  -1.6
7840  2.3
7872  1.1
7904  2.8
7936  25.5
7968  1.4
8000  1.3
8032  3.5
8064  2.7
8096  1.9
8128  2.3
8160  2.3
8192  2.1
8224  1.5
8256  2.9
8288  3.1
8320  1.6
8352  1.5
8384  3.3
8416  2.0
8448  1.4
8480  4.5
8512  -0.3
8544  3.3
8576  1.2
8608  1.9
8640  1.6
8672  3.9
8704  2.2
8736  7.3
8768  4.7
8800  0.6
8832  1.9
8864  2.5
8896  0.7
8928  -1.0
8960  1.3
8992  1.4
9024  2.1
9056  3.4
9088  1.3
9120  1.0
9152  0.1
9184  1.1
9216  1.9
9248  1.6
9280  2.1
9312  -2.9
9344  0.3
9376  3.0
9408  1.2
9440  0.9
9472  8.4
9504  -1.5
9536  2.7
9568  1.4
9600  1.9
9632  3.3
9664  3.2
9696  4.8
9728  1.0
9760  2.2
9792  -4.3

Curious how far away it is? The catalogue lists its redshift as 0.745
